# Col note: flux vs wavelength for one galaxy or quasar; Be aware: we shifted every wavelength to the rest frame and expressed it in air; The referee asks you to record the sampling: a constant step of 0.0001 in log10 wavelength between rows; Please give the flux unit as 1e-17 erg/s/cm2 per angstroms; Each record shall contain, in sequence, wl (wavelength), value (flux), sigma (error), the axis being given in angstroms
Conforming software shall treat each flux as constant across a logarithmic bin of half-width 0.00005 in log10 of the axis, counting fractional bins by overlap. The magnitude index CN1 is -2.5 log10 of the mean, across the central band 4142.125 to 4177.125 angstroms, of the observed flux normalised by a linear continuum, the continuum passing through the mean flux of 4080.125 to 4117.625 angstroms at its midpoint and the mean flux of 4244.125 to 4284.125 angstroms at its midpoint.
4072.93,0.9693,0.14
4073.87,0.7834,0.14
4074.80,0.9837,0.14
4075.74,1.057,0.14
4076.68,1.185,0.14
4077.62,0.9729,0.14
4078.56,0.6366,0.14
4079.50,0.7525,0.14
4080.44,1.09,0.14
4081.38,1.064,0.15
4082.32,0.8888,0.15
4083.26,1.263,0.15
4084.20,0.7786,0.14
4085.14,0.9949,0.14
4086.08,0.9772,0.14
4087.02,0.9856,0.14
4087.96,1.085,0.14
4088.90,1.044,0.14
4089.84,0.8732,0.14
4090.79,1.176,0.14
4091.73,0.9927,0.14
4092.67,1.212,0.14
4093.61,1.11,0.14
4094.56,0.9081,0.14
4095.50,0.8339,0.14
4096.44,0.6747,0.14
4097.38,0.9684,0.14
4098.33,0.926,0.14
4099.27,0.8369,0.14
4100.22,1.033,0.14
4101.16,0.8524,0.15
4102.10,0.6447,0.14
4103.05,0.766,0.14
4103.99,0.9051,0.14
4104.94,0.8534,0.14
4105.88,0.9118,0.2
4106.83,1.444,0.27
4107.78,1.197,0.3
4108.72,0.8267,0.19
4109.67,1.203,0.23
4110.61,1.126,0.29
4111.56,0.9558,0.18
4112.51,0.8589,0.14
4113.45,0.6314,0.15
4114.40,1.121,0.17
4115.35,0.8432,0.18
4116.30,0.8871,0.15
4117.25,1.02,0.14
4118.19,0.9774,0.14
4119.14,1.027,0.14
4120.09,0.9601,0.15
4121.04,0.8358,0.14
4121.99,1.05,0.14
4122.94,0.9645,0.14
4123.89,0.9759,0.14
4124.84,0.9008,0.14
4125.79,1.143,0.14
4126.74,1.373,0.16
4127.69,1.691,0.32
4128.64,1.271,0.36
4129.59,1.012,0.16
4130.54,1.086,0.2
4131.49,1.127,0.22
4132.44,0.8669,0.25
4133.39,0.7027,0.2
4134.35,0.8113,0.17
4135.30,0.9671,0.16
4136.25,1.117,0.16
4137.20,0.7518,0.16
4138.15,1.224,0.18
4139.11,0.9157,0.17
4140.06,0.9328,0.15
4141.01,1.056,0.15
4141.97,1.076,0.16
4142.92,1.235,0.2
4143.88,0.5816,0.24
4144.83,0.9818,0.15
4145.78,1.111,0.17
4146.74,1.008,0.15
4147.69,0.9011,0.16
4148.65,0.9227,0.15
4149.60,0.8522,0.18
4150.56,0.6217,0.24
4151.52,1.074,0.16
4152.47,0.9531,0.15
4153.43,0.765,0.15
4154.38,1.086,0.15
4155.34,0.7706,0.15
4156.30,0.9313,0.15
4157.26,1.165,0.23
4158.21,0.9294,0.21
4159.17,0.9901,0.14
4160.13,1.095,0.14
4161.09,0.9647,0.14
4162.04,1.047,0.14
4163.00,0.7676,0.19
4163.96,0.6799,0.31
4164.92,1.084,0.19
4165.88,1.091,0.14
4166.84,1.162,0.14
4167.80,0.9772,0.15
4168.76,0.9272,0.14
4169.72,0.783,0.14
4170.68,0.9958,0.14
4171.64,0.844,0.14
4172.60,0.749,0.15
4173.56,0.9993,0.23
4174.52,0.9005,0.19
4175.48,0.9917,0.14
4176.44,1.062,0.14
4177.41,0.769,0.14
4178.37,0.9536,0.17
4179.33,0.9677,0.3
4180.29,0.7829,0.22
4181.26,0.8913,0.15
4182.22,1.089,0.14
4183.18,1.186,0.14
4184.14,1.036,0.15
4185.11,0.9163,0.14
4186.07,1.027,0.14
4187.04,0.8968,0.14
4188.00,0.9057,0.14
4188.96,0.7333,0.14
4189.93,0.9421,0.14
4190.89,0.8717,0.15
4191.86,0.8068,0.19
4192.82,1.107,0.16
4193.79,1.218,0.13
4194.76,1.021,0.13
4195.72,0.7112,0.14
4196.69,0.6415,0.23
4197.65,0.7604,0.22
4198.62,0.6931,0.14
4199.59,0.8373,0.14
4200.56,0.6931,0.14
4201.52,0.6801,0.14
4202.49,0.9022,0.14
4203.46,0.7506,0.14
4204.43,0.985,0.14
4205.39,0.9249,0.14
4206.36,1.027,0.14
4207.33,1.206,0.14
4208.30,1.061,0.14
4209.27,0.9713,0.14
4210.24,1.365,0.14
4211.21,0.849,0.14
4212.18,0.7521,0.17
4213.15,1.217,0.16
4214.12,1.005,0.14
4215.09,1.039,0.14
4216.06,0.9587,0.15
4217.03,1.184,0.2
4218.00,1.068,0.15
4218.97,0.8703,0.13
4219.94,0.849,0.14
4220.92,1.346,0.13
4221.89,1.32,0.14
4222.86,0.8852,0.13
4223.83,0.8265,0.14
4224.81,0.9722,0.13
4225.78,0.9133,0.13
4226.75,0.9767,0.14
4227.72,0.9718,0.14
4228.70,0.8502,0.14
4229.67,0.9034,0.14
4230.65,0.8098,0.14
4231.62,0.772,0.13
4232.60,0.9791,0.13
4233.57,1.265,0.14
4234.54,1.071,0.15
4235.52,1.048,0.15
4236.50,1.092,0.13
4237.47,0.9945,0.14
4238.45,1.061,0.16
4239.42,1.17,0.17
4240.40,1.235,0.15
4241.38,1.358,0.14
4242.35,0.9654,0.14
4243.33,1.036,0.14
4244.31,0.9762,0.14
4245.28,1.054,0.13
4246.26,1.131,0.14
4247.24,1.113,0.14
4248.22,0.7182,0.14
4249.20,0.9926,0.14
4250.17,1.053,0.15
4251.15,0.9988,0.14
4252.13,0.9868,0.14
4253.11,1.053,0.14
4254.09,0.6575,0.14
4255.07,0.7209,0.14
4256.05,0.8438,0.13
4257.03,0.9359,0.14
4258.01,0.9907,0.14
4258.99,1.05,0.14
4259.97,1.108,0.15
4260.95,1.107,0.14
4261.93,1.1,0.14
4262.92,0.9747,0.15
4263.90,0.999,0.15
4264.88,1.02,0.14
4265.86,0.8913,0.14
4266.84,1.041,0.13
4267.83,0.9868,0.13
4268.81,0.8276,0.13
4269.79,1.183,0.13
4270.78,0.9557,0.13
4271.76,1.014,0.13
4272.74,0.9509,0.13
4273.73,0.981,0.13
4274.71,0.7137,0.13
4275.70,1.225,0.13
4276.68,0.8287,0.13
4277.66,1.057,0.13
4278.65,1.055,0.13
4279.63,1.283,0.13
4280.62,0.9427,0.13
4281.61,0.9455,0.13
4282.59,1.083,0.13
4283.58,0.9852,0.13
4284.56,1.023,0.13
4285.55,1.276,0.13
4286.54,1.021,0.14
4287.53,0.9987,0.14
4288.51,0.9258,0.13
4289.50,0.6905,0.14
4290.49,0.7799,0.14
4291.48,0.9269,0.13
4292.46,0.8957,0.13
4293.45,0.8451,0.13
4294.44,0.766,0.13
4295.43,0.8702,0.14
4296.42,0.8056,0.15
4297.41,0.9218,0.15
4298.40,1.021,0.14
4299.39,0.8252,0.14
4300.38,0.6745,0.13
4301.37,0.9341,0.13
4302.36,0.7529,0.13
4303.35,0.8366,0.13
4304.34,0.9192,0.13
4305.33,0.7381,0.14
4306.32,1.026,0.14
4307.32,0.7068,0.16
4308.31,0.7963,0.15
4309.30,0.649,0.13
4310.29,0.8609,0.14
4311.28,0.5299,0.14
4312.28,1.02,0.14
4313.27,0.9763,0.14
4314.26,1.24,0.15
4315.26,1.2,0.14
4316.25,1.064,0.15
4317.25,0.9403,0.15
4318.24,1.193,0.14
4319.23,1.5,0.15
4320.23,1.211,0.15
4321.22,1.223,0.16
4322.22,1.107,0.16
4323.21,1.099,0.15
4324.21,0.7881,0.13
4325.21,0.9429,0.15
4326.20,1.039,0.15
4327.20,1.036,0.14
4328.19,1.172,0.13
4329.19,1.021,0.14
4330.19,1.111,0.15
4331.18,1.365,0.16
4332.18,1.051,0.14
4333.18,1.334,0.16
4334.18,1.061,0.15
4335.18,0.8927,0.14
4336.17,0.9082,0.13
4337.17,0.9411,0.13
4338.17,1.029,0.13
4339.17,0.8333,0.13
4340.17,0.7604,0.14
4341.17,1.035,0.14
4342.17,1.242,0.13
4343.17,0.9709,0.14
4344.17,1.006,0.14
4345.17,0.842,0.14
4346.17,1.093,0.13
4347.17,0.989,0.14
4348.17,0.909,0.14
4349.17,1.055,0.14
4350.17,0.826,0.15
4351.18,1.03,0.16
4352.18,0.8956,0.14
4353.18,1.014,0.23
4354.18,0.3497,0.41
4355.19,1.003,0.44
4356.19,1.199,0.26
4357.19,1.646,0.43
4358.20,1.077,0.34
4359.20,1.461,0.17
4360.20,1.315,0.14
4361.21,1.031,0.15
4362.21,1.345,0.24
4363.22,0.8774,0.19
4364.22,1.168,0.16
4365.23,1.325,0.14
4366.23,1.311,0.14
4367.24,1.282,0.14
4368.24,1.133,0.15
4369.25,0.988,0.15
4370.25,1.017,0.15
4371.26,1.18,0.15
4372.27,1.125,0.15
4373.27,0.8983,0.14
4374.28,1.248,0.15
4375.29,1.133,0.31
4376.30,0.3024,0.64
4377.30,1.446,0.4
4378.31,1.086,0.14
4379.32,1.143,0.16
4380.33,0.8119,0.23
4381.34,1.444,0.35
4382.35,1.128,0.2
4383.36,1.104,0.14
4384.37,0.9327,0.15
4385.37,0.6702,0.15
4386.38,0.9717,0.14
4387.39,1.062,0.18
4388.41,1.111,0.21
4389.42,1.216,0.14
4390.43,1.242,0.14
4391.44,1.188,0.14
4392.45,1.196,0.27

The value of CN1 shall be 0.04 mag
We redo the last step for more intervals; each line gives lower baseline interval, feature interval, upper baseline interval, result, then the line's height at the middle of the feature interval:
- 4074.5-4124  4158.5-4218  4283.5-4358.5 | 0.03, 0.97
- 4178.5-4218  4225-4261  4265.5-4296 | -0.05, 0.955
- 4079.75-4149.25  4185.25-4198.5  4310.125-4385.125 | 0.14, 1.01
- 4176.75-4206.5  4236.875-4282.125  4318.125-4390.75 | -0.04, 0.968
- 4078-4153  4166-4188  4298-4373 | 0.04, 0.991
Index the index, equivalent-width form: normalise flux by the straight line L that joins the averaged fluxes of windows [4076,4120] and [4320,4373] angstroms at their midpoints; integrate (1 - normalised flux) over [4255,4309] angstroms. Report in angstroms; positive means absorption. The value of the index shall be 5.1 angstroms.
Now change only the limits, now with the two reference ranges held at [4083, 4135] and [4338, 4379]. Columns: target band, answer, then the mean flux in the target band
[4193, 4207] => 2.2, 0.856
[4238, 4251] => -0.5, 1.07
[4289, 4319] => 4.6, 0.886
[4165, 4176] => 0.6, 0.953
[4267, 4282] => 0.6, 0.998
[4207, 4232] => 0.6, 0.997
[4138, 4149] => 0.1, 0.989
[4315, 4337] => -1.0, 1.1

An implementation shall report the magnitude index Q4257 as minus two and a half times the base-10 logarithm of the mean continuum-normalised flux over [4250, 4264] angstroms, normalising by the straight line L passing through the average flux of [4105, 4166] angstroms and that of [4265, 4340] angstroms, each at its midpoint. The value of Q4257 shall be 0.012 mag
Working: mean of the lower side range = 0.99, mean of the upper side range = 0.976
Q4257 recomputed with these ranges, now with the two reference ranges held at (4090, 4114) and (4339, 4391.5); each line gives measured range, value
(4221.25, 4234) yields 0.05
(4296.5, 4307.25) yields 0.21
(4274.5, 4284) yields 0.01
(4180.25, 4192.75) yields 0.05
